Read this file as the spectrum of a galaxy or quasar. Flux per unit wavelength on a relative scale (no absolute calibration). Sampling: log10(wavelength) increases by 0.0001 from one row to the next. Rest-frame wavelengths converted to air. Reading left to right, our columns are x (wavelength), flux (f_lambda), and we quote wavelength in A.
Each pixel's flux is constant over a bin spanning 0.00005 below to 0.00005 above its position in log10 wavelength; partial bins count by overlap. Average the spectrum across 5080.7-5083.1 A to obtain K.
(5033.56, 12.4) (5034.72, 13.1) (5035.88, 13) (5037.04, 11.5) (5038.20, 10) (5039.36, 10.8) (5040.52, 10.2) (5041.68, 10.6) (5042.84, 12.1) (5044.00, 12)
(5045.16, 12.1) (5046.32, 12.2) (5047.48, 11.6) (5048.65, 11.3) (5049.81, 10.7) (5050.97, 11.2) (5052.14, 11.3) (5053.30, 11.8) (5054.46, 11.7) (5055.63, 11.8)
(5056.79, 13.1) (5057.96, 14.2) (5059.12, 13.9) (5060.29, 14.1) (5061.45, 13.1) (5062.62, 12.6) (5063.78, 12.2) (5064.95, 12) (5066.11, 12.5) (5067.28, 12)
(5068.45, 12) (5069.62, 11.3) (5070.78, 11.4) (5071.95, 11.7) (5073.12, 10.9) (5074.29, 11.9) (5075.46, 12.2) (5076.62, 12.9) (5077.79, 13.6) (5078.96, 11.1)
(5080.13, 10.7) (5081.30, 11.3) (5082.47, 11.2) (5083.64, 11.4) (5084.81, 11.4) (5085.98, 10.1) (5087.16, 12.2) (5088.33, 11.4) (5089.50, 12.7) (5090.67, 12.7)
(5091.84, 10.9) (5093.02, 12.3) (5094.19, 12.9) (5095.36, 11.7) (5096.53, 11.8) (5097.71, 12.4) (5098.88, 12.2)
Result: 11.3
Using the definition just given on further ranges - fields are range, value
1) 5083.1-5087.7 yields 11.2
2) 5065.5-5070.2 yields 12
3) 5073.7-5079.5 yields 12.4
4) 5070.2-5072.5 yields 11.6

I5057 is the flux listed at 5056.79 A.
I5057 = 13.1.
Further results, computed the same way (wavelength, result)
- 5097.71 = 12.4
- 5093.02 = 12.3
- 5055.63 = 11.8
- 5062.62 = 12.6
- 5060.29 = 14.1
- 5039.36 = 10.8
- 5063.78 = 12.2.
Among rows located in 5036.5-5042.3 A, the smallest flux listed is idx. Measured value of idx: 10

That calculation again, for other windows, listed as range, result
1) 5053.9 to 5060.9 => 11.7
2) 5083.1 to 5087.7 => 10.1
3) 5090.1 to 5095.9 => 10.9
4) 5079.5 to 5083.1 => 10.7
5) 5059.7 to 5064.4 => 12.2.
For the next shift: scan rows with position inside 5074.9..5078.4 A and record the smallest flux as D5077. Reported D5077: 12.2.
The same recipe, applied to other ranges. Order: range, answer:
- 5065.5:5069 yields 12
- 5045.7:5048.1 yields 11.6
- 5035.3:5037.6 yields 11.5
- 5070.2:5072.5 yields 11.4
